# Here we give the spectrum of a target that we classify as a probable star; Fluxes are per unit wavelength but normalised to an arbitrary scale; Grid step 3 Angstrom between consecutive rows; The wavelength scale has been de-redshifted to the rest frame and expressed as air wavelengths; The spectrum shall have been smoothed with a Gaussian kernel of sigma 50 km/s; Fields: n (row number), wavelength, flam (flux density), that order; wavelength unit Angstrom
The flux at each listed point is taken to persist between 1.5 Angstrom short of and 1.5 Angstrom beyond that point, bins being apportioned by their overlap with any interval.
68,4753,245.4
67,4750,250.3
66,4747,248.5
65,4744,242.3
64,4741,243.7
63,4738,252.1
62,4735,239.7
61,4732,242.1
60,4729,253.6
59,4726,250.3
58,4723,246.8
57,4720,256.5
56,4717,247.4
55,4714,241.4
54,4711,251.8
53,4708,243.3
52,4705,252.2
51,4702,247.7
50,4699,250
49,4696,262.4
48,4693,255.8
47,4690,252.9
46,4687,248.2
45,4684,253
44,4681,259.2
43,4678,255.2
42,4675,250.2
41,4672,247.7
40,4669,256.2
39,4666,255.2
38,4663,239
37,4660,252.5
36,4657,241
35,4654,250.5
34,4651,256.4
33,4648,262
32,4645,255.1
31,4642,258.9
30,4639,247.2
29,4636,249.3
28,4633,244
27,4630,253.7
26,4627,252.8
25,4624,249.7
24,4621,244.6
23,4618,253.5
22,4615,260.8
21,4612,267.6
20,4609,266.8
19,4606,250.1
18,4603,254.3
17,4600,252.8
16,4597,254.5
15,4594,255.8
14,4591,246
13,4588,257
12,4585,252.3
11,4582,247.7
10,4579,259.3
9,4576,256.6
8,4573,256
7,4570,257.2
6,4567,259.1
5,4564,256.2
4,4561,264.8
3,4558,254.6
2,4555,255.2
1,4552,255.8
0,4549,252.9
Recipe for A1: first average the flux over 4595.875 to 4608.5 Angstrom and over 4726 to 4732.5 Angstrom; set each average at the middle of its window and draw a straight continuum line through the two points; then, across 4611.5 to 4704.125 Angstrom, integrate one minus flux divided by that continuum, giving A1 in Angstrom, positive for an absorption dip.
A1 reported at -0.2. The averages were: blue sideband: 254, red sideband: 249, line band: 252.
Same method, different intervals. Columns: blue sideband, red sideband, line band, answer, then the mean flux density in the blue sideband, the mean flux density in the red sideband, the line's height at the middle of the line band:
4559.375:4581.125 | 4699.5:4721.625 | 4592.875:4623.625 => -0.03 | 258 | 249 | 256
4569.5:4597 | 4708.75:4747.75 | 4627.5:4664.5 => 0.05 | 254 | 247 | 251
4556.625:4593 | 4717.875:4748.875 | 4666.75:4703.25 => -0.48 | 256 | 248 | 250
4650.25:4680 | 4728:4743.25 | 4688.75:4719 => -0.33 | 250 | 246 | 248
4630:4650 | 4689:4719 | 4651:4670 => 0.20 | 253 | 251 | 252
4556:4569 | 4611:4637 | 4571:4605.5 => 0.31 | 258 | 253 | 256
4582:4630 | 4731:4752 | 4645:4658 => -0.09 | 254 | 246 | 251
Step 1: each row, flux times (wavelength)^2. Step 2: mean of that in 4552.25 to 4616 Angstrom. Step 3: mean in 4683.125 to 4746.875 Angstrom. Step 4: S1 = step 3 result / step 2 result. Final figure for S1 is 1.03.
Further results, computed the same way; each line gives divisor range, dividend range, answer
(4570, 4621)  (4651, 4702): 1.02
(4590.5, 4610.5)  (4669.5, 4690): 1.03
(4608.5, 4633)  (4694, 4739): 1.02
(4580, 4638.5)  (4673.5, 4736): 1.03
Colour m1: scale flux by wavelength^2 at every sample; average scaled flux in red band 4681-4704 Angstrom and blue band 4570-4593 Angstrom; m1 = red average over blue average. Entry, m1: 1.05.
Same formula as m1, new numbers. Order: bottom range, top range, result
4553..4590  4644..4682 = 1.02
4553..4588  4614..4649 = 1.01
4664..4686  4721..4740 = 1.00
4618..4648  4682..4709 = 1.03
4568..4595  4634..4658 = 1.02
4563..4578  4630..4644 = 1.00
